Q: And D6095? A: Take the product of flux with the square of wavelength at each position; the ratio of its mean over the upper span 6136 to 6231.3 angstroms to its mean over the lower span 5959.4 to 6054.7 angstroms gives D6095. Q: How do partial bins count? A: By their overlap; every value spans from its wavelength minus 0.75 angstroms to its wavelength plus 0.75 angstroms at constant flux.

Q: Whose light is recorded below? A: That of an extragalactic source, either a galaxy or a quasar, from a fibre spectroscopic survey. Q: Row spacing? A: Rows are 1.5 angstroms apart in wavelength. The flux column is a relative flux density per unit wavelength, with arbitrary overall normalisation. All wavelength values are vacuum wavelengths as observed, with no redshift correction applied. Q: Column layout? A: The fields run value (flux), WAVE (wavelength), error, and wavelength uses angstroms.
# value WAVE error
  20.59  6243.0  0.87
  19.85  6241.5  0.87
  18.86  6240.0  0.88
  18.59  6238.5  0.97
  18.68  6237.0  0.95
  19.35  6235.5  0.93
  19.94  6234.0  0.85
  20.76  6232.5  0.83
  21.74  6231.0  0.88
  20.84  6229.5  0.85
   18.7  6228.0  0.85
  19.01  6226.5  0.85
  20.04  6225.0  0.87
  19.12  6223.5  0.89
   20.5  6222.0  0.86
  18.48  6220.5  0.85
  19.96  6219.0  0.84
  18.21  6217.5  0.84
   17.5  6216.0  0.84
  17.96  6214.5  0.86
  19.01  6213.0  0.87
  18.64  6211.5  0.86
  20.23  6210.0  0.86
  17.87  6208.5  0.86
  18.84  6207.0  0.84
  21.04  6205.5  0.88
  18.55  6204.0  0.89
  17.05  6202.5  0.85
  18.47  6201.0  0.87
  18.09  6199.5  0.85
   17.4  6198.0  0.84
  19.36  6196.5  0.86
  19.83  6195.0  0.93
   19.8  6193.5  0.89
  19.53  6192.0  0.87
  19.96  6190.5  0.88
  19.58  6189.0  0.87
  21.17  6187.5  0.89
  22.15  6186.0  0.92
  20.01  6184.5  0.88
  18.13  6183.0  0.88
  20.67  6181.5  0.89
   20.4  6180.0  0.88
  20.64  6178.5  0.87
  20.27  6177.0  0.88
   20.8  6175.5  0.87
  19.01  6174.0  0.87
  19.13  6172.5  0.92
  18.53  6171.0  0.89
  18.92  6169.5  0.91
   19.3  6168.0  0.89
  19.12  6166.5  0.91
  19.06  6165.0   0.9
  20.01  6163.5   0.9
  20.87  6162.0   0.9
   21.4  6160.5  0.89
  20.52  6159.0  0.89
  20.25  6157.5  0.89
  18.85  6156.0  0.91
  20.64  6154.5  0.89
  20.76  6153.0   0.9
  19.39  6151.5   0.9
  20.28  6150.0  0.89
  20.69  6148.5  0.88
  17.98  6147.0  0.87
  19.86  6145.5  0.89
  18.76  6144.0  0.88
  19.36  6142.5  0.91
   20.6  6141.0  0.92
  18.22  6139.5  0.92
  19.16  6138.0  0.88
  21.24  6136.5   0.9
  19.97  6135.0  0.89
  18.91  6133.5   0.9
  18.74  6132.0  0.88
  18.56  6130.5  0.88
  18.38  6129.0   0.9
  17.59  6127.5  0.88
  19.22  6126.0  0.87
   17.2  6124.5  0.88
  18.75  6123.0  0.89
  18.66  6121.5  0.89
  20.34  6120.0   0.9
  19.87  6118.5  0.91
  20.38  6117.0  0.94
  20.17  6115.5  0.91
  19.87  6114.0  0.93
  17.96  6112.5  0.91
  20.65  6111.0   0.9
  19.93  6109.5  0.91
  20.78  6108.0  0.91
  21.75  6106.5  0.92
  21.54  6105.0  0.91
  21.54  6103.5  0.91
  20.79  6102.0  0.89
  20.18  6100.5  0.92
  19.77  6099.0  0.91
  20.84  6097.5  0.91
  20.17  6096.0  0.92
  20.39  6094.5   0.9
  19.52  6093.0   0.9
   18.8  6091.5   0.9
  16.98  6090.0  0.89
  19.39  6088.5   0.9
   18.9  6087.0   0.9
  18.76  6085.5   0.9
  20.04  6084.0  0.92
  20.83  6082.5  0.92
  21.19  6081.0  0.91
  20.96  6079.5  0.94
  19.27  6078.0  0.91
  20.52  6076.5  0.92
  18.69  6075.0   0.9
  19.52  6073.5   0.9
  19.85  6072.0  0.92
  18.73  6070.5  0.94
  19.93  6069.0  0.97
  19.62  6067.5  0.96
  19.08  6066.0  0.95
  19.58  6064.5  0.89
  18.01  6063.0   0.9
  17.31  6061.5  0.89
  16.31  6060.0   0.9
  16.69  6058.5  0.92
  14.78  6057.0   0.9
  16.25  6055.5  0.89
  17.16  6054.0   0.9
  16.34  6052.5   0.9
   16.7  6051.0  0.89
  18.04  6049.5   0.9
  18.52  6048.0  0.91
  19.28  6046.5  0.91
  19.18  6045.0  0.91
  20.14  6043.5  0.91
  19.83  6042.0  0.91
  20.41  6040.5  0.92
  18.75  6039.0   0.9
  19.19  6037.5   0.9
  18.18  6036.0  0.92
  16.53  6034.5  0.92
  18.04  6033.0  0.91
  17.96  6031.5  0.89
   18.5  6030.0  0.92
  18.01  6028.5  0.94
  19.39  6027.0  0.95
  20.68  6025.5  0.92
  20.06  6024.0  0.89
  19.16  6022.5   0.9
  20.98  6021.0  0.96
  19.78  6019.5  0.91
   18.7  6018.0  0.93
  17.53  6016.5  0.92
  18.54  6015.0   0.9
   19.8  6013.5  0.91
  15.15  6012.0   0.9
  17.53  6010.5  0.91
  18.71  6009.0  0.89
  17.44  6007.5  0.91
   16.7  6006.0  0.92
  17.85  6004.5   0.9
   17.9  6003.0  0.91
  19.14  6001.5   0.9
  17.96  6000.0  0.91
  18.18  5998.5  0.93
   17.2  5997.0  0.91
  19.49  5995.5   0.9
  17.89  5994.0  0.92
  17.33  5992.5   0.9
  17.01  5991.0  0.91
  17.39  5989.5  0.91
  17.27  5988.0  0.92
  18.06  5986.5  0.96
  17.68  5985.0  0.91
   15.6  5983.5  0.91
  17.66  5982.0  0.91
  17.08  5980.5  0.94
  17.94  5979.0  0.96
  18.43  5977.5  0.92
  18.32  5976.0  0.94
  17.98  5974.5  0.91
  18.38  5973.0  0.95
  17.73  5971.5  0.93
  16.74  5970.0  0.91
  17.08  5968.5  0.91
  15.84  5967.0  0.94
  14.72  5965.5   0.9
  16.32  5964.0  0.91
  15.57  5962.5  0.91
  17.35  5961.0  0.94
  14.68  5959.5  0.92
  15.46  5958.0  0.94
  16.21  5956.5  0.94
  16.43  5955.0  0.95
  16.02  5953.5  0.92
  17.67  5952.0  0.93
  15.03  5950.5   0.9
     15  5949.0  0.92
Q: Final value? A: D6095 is 1.2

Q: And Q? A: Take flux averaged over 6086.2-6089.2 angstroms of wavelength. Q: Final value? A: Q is 19.1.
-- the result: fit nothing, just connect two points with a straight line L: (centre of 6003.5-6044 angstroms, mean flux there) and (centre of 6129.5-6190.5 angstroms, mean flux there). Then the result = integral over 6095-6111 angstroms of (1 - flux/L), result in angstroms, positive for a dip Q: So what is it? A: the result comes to -1.17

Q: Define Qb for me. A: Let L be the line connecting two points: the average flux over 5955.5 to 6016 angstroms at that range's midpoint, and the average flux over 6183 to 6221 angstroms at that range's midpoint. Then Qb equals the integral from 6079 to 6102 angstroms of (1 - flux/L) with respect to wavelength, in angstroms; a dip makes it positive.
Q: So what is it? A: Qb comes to -2.02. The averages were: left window 17.3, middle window 19.8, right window 19.1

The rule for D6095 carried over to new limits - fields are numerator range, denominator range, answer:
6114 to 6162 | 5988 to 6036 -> 1.12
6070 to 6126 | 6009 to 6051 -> 1.08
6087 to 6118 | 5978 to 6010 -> 1.17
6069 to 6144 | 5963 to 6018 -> 1.16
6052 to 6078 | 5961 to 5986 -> 1.10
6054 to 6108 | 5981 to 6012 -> 1.13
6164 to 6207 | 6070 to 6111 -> 1.00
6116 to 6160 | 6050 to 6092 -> 1.07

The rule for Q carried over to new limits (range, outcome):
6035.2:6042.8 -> 19.3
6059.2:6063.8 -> 17.2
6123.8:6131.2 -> 18.2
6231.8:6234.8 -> 20.3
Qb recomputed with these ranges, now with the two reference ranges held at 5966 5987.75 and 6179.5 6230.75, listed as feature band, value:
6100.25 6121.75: -2.1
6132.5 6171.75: -1.7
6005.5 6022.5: -0.6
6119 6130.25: 0.0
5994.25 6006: -0.3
